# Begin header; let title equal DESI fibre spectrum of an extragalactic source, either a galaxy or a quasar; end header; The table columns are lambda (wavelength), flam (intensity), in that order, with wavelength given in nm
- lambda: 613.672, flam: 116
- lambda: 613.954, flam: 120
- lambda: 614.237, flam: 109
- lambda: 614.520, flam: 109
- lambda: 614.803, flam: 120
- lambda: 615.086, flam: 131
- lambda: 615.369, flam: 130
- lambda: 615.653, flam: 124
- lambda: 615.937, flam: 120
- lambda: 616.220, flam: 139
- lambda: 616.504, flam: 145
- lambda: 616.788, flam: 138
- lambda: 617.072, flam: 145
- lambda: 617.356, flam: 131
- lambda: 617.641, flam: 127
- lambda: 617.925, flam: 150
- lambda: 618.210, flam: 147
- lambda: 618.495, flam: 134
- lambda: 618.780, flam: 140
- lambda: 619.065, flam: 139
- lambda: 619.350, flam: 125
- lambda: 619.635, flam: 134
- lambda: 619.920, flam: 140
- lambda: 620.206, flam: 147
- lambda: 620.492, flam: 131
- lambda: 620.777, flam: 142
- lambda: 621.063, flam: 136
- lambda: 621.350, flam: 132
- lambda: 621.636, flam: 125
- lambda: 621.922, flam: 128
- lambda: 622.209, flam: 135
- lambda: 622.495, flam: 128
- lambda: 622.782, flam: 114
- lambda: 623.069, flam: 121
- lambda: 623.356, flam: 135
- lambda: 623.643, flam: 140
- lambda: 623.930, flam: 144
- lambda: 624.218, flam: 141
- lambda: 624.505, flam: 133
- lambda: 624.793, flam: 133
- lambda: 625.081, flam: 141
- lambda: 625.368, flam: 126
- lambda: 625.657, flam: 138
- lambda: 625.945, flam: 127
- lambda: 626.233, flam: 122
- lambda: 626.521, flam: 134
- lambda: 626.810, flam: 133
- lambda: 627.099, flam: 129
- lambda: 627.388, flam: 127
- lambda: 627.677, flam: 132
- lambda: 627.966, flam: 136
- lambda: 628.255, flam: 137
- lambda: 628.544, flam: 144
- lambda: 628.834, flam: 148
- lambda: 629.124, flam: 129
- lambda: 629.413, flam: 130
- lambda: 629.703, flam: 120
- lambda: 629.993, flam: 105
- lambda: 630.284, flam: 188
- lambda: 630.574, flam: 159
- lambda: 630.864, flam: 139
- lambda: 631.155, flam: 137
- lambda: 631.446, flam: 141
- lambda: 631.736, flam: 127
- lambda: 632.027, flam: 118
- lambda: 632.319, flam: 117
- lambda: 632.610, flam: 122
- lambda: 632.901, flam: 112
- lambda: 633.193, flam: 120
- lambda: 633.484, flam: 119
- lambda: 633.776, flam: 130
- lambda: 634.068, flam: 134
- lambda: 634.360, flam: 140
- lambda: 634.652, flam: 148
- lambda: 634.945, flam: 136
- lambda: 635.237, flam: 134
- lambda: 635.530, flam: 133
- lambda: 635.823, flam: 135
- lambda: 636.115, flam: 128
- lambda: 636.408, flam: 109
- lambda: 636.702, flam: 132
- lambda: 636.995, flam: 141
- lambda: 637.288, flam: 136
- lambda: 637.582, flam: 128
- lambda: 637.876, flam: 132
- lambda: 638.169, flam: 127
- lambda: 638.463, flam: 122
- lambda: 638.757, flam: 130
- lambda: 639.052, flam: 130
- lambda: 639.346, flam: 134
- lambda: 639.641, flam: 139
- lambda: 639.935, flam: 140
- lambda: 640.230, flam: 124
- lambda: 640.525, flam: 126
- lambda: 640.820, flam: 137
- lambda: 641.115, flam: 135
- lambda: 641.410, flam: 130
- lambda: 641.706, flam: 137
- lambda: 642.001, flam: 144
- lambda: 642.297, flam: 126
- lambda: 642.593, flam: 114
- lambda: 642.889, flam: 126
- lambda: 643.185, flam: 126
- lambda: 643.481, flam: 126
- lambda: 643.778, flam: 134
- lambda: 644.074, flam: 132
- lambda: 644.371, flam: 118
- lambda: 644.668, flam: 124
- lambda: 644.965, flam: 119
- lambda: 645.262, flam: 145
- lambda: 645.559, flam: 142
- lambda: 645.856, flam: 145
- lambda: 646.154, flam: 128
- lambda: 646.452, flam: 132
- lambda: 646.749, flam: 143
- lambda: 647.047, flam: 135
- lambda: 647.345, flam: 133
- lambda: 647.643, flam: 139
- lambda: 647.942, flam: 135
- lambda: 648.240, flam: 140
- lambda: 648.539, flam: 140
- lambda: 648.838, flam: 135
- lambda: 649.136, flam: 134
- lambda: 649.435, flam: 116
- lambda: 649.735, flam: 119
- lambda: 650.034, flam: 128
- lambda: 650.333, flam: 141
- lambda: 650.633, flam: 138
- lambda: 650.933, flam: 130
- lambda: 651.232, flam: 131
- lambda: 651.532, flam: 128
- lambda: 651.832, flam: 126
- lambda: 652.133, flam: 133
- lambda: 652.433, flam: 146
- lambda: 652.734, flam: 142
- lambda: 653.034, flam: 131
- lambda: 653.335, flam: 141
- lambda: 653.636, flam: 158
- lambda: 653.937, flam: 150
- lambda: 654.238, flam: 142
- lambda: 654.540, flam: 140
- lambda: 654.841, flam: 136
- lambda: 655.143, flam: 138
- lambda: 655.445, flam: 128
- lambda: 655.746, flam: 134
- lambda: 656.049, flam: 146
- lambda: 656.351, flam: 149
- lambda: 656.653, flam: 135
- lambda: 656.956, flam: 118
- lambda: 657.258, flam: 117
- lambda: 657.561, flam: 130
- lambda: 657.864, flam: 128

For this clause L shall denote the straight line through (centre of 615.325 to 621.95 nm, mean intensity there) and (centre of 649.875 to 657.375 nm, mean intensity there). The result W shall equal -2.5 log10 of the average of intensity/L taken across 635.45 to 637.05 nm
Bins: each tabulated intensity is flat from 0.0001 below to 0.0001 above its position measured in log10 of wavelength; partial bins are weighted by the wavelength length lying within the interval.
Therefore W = 0.06 mag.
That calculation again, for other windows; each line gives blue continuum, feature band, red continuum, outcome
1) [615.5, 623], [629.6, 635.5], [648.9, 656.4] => 0.021 mag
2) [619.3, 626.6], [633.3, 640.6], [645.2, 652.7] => 0.018 mag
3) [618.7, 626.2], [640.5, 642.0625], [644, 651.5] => -0.017 mag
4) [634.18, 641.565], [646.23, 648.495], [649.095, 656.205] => -0.017 mag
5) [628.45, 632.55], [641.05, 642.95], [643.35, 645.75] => 0.008 mag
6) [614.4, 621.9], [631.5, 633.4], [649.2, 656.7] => 0.123 mag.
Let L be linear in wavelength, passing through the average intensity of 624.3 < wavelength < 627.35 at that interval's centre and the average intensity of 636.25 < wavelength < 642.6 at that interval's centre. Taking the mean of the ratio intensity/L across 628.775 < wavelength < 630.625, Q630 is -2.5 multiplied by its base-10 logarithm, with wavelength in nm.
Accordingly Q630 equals -0.06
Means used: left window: 132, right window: 131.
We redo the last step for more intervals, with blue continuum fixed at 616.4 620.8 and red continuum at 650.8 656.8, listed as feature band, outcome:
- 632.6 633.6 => 0.17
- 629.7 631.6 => -0.04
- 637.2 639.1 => 0.08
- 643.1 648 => 0.04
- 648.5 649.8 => 0.08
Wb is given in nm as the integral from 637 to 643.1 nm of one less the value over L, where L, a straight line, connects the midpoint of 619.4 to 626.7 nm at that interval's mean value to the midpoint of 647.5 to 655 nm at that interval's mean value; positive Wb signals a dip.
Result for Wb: 0.17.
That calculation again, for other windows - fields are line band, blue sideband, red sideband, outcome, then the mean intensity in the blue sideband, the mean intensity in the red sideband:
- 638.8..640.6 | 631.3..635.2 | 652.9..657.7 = -0.02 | 128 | 137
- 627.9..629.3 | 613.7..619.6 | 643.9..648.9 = -0.07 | 131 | 134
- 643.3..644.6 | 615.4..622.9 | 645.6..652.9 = 0.07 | 134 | 134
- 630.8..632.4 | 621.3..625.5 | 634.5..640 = 0.03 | 132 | 132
